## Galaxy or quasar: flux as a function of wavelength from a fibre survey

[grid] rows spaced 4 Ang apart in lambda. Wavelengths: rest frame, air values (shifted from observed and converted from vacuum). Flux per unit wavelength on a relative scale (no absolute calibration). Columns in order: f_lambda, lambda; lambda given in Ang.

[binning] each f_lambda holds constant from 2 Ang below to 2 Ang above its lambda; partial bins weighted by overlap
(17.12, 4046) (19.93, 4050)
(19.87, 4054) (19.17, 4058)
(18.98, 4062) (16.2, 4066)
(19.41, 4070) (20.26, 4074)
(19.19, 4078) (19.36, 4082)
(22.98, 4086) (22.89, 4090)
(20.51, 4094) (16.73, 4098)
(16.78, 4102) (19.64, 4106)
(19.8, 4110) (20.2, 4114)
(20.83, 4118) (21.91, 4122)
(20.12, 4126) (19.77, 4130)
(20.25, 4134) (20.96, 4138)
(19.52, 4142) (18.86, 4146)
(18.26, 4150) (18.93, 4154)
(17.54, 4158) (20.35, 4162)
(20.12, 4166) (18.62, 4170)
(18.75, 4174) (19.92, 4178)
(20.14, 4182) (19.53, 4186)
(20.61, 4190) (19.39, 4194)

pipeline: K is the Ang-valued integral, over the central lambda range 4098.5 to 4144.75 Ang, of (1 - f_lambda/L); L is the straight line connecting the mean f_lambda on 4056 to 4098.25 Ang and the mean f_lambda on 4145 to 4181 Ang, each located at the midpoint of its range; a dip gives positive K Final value -1.1 Ang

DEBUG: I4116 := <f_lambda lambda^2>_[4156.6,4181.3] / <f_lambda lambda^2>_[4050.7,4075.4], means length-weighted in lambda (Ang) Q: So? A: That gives 1.07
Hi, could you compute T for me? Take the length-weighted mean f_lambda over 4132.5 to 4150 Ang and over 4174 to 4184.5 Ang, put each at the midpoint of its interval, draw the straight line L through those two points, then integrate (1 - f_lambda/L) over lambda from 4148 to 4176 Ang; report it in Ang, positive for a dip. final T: 1.1 Ang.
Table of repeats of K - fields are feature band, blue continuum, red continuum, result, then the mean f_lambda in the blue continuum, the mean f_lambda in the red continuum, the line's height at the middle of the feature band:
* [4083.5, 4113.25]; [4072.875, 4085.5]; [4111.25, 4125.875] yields 0.66 Ang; 20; 20.8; 20.4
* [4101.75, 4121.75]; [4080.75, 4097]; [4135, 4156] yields 0.55 Ang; 21.2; 19.4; 20.5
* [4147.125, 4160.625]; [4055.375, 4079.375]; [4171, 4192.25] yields 0.79 Ang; 18.9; 19.7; 19.5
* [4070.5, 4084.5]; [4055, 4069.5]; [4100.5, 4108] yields -1.03 Ang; 18.4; 18.3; 18.3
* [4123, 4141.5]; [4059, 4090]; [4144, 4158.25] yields -1.48 Ang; 19.7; 18.5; 18.8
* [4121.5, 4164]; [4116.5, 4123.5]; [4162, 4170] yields 2.07 Ang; 21.4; 19.8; 20.6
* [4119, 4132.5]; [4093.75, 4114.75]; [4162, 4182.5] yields -1.15 Ang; 18.7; 19.5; 19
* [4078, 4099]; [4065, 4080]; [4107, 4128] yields -1.14 Ang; 18.9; 20.5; 19.5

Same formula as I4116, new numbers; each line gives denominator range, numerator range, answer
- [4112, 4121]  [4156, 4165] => 0.94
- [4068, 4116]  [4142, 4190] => 1.01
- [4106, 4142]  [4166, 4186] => 0.98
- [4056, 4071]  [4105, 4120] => 1.12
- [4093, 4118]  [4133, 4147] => 1.07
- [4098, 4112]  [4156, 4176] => 1.06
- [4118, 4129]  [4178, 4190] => 0.99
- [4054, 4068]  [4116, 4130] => 1.17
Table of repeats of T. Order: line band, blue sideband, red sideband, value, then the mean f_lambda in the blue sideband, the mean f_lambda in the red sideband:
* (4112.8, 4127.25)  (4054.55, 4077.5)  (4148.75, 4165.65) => -1.5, 18.9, 18.9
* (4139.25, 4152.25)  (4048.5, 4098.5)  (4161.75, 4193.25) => 0.5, 19.7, 19.7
